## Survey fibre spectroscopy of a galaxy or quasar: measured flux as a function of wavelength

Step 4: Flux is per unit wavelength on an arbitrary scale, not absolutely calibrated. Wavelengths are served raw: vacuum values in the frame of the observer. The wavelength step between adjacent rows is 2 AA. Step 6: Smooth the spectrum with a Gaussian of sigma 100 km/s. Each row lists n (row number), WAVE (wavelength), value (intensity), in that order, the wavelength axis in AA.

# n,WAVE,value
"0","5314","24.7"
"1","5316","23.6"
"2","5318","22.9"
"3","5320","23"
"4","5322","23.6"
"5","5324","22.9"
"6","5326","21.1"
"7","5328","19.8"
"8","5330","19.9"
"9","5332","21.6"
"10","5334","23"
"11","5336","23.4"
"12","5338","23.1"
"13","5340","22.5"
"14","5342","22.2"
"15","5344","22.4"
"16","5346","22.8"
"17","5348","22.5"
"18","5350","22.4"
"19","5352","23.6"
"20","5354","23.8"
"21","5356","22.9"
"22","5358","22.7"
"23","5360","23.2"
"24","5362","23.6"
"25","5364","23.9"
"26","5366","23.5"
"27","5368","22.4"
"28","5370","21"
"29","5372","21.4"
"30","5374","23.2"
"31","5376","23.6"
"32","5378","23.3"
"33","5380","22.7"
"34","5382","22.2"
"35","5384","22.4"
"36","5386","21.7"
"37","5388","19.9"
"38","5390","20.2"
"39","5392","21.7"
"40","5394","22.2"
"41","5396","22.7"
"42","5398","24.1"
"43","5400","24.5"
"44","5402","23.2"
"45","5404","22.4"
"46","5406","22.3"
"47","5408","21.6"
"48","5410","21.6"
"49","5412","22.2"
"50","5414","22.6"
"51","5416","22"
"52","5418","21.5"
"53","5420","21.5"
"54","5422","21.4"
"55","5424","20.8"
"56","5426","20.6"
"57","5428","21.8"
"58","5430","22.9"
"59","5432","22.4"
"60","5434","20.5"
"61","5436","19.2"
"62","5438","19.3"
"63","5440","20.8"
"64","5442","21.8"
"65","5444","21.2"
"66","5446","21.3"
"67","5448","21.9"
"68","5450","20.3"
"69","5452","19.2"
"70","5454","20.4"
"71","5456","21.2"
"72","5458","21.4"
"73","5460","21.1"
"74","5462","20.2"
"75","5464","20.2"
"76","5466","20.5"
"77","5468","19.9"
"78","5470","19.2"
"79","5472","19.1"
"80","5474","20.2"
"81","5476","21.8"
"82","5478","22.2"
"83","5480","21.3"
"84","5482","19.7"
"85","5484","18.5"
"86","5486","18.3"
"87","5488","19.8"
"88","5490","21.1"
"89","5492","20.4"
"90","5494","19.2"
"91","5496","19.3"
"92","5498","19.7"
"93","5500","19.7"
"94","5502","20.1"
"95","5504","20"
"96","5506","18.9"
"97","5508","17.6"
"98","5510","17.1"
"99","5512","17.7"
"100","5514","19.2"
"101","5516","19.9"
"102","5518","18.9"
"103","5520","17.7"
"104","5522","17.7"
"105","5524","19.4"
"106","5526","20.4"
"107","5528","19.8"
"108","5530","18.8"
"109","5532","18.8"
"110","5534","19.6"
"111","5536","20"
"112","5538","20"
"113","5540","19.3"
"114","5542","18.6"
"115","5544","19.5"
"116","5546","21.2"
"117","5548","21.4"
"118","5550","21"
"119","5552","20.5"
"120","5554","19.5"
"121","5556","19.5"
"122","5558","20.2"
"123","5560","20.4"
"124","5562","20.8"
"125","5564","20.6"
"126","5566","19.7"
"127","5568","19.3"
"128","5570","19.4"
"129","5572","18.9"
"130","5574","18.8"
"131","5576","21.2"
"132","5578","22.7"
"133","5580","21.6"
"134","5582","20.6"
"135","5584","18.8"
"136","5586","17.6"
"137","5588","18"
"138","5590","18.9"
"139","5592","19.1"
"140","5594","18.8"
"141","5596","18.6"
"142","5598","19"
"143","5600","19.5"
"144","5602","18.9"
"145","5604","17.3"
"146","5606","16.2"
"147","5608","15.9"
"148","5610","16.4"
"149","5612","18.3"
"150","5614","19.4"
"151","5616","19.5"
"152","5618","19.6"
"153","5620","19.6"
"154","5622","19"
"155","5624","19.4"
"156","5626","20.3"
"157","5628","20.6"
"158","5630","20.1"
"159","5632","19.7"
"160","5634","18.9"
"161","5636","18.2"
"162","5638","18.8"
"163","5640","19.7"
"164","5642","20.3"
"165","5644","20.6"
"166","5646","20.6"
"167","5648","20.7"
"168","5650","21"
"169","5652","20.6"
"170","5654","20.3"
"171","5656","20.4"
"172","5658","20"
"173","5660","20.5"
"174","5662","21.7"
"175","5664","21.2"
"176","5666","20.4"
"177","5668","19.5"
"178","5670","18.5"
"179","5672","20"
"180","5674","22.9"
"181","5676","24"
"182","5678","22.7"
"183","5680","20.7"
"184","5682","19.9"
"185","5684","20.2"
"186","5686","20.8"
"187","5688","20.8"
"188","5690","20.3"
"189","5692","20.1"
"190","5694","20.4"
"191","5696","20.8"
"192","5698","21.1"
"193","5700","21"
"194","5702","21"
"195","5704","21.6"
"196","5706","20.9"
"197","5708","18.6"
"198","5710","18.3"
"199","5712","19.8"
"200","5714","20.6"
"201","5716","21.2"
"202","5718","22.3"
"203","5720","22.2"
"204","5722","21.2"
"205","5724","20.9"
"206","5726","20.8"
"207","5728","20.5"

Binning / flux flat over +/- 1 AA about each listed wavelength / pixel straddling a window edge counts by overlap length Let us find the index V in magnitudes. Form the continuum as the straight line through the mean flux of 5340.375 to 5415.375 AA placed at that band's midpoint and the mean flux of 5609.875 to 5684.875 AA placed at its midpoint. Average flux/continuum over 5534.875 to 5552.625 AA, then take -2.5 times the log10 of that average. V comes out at 0.048 mag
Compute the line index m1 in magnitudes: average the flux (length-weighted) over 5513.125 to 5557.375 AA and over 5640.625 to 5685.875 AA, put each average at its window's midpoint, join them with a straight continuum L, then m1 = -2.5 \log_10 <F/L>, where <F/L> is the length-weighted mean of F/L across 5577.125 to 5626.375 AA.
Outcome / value 0.07 mag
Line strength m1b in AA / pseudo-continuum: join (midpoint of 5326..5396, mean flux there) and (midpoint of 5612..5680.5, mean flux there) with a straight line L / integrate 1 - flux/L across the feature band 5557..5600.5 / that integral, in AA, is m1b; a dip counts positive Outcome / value 2.3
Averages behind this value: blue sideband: 22.4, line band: 19.7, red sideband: 20.2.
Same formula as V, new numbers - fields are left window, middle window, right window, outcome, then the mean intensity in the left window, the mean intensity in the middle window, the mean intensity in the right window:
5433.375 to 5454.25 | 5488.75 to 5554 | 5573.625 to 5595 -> 0.033 mag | 20.5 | 19.5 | 19.7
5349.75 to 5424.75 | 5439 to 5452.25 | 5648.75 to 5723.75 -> 0.054 mag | 22.4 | 21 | 20.7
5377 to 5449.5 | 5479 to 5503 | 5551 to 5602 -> 0.054 mag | 21.8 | 19.8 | 19.7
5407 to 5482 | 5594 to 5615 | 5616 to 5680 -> 0.139 mag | 21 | 18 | 20.3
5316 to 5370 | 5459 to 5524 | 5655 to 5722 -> 0.119 mag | 22.6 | 19.6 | 20.7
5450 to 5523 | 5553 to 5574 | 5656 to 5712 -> 0.015 mag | 19.7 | 19.8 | 20.6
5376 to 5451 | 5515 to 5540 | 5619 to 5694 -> 0.100 mag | 21.8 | 19.3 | 20.4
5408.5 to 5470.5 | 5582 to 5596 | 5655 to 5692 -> 0.120 mag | 21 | 18.7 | 20.8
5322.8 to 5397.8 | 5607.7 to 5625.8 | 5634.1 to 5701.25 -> 0.115 mag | 22.4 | 18.7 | 20.5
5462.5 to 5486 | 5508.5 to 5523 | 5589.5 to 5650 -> 0.089 mag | 20.2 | 18.3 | 19.1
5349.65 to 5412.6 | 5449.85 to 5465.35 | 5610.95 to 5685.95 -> 0.071 mag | 22.6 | 20.5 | 20.2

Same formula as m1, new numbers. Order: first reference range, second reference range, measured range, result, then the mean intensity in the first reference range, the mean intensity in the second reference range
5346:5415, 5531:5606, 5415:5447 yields 0.03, 22.6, 19.6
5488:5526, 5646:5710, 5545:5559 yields -0.05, 19.1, 20.7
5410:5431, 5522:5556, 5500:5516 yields 0.08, 21.7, 19.8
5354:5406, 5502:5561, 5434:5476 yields 0.03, 22.6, 19.4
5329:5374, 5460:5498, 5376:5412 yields -0.03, 22.6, 20.1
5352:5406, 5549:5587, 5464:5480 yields 0.05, 22.6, 20.1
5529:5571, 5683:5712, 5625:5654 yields 0.01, 19.9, 20.4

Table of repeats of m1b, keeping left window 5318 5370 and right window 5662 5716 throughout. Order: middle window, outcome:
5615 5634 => 1.2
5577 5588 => 0.6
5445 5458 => 0.7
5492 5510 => 2.0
